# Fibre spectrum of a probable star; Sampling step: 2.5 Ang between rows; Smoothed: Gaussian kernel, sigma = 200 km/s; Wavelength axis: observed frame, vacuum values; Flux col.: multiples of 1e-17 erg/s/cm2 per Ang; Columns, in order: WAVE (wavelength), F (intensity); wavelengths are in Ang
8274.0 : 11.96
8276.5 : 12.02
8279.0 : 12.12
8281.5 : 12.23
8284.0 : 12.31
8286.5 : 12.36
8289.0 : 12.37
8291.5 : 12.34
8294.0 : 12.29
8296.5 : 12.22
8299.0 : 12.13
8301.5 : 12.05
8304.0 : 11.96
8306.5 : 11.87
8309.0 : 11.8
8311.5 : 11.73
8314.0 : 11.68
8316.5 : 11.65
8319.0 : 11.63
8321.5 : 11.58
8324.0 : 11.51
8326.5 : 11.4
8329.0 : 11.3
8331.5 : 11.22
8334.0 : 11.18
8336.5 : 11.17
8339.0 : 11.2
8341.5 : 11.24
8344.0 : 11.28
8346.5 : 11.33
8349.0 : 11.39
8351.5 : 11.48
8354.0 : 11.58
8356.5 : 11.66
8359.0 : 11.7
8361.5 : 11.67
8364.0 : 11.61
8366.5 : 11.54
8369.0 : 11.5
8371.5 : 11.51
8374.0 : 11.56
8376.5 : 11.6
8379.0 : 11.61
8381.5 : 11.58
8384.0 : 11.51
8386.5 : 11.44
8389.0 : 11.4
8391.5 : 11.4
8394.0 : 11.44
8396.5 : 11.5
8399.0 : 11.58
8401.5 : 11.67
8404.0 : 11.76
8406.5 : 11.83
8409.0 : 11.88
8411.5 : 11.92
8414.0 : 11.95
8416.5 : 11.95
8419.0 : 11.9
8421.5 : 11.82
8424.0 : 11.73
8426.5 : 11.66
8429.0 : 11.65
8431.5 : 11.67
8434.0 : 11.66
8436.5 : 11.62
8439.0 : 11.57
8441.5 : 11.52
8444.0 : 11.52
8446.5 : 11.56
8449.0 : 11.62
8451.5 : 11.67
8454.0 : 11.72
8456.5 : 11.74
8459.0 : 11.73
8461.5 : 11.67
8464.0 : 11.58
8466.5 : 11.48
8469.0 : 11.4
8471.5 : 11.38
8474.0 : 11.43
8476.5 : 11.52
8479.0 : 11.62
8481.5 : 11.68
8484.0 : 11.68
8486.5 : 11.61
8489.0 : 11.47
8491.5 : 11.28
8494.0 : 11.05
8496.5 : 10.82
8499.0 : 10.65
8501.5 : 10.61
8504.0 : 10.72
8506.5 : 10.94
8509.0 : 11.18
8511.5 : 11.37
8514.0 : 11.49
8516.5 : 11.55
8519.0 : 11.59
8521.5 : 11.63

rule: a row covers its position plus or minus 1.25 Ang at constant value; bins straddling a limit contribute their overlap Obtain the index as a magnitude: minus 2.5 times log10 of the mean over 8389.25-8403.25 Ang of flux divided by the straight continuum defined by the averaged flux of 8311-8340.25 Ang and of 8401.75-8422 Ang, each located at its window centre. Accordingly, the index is 0.03 mag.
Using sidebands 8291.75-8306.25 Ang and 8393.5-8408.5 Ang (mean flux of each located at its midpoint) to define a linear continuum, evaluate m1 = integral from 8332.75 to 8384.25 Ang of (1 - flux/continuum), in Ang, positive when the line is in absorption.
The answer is 1.6 Ang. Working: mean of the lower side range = 12.1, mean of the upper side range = 11.7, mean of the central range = 11.5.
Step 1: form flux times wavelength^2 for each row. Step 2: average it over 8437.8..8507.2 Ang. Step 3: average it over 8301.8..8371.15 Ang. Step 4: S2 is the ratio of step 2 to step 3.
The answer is 1.0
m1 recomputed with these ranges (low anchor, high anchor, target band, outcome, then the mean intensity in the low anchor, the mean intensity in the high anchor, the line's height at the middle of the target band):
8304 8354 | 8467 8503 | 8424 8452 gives -0.6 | 11.5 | 11.3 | 11.4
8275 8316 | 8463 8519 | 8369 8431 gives 0.0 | 12.1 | 11.3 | 11.7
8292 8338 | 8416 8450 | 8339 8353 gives 0.4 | 11.7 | 11.7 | 11.7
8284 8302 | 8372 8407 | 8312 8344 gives 1.6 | 12.3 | 11.6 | 12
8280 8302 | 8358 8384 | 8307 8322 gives 0.5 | 12.3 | 11.6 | 12.1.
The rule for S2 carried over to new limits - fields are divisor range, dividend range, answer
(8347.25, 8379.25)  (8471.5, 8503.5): 1.00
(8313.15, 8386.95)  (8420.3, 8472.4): 1.04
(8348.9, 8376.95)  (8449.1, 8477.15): 1.02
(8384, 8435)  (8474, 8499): 0.99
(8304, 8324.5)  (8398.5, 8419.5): 1.03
